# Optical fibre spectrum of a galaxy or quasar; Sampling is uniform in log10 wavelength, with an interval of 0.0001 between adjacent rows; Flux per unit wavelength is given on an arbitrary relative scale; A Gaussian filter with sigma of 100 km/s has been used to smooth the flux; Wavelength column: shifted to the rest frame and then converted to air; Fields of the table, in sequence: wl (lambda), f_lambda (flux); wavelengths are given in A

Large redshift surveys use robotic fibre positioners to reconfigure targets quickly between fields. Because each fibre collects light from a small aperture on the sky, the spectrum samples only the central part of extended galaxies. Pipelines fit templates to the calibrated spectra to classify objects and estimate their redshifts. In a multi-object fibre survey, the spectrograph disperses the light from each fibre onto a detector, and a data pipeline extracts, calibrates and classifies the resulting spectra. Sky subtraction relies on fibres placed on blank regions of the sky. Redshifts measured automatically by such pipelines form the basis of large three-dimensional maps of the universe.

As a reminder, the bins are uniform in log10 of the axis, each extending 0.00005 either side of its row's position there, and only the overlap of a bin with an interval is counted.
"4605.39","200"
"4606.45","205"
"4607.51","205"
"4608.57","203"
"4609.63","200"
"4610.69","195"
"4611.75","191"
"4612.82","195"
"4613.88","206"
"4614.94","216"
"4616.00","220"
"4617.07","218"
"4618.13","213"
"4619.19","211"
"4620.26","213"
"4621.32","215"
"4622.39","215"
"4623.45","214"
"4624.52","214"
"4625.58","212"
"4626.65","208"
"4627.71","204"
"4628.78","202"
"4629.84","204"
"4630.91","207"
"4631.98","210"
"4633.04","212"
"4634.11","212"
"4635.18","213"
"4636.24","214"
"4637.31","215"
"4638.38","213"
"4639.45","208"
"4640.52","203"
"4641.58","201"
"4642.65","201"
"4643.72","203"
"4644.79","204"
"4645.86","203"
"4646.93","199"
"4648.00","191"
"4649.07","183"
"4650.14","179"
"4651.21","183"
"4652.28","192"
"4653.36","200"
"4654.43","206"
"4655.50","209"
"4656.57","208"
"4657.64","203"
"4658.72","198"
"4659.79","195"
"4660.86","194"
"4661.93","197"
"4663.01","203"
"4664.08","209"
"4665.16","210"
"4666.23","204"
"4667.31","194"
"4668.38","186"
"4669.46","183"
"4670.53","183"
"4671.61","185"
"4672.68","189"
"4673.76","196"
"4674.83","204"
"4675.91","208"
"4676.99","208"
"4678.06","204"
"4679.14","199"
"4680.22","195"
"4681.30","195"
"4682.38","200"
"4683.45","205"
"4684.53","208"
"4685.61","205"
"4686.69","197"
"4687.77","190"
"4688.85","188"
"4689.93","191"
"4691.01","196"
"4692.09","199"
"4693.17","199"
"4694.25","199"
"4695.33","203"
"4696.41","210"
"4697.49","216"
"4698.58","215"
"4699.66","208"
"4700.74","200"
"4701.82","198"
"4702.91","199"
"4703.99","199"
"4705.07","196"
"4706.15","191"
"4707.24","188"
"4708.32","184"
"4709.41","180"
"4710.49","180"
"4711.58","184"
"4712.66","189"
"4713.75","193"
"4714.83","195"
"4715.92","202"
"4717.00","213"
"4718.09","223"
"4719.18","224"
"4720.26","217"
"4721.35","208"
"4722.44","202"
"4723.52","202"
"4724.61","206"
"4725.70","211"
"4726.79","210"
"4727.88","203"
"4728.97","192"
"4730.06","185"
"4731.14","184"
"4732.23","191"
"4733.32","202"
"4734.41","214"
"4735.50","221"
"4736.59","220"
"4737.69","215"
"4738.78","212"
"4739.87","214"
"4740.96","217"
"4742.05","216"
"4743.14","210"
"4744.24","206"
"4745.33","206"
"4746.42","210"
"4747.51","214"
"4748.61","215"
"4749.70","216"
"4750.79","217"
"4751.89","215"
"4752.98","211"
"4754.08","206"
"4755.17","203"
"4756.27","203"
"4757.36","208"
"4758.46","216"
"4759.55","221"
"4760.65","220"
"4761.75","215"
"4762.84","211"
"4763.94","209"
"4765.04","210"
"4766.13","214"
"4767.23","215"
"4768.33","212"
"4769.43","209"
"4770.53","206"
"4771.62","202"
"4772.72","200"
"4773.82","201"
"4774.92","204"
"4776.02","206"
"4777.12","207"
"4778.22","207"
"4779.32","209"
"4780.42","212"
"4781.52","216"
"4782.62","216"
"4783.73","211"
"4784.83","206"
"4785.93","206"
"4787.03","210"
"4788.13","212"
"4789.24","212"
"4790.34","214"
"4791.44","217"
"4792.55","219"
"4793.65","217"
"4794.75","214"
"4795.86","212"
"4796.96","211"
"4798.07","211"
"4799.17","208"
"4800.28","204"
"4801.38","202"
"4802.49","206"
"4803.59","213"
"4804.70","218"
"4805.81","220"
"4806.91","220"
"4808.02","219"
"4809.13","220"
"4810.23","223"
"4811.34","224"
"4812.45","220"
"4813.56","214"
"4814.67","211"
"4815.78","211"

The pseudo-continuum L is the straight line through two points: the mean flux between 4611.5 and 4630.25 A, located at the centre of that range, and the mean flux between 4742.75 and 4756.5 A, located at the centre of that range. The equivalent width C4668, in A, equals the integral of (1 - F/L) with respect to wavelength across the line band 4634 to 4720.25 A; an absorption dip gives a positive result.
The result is 4.34 A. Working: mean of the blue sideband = 210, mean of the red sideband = 210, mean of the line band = 199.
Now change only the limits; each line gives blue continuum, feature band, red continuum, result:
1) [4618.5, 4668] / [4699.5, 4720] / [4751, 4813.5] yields 1.0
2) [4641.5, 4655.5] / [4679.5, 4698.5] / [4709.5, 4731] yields -0.1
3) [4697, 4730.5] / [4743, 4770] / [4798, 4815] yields -0.6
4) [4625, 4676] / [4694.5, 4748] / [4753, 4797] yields 0.7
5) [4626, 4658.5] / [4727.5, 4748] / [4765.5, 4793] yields 0.1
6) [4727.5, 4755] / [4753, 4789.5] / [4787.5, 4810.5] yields 0.3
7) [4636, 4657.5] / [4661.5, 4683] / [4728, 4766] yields 0.6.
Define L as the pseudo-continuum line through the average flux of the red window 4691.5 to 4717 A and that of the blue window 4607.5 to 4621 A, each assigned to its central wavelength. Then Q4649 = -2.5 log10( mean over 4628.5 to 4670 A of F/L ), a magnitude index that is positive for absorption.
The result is 0.01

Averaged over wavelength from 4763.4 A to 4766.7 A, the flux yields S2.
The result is 211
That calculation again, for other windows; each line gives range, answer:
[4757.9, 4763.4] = 216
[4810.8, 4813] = 222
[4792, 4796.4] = 216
